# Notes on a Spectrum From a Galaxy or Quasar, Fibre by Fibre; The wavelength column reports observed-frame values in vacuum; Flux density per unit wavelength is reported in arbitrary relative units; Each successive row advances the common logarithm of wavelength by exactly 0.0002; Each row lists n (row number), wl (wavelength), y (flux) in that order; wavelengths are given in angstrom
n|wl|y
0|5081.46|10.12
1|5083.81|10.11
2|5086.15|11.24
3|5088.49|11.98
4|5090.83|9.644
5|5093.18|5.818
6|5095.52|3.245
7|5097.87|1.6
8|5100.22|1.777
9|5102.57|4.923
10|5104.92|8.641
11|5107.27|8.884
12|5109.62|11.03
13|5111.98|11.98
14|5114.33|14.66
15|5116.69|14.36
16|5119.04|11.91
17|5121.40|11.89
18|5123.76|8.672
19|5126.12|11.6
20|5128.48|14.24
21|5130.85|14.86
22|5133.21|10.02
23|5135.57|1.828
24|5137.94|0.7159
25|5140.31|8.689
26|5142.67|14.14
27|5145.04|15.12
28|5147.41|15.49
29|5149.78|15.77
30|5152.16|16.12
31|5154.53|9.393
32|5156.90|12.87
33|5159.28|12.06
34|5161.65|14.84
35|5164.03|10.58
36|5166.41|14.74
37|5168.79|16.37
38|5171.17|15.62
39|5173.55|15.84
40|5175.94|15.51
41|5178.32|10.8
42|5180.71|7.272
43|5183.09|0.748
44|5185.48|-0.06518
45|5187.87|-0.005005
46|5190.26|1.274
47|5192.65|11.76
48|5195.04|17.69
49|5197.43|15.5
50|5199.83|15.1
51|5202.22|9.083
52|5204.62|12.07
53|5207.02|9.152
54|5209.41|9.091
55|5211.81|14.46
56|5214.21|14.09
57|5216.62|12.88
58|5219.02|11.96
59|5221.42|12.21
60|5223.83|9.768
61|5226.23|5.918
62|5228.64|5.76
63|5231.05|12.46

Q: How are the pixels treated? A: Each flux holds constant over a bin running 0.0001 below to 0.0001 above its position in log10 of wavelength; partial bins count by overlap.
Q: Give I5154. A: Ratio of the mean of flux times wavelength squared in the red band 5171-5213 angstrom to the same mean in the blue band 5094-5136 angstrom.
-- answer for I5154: 1.09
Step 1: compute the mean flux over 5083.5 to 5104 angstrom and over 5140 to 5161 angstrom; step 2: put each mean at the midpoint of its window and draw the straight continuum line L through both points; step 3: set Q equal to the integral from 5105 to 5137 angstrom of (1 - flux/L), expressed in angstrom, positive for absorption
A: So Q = -4.39 angstrom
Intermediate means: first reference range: 6.58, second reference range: 13.5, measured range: 11.1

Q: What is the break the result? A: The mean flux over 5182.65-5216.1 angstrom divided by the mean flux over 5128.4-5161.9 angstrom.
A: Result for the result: 0.8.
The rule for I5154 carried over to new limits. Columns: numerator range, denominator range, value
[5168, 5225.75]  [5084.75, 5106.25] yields 1.68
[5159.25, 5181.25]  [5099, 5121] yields 1.41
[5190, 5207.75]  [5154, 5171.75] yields 0.91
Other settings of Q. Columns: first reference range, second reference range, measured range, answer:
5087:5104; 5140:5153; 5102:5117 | -4.3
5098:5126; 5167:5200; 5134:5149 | 0.5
